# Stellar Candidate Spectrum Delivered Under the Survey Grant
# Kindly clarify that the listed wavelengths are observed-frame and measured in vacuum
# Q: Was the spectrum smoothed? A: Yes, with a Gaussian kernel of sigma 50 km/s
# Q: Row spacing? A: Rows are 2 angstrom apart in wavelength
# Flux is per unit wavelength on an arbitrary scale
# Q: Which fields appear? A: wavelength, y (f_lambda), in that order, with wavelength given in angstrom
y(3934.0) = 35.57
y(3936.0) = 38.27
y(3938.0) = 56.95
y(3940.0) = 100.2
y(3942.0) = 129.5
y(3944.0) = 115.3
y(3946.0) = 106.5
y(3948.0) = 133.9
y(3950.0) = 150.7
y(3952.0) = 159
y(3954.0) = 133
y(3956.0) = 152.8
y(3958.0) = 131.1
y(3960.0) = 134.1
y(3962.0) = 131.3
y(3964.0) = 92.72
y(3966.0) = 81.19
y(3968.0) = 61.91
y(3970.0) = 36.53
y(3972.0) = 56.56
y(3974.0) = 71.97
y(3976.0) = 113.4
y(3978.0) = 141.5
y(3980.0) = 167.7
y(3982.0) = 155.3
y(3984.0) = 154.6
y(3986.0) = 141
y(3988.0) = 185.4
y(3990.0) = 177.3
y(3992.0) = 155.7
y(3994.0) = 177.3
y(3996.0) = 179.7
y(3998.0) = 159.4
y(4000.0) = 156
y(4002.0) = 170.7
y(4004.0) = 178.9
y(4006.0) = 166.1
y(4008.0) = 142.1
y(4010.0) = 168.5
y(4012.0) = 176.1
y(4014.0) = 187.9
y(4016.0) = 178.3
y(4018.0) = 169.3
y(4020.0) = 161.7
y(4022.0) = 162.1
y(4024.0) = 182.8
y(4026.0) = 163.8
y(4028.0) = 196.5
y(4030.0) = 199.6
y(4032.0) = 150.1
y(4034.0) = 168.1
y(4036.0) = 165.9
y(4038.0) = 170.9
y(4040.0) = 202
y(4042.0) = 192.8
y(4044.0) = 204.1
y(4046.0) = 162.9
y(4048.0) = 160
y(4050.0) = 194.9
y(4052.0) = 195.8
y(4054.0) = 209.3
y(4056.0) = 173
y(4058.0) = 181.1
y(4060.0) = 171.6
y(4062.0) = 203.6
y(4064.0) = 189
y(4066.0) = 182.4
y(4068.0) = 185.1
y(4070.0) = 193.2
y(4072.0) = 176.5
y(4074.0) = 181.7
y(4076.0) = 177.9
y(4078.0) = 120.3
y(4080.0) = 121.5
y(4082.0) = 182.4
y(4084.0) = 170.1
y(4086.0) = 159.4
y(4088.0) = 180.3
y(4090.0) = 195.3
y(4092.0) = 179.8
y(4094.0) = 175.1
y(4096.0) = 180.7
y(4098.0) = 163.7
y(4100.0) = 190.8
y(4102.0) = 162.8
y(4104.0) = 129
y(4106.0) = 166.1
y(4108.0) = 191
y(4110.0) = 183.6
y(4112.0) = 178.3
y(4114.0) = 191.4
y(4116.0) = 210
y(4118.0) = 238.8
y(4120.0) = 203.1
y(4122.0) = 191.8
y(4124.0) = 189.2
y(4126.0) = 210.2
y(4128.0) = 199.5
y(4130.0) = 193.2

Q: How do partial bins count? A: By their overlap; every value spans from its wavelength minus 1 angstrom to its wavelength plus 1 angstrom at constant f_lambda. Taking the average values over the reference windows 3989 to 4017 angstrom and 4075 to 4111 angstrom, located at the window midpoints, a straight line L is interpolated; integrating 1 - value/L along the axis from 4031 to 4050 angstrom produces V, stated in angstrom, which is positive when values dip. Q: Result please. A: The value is -0.8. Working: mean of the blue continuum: 170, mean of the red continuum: 168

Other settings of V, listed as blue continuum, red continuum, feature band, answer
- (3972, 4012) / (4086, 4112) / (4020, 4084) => -4.8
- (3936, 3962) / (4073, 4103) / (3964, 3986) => 4.4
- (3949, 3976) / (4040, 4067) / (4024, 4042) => -1.0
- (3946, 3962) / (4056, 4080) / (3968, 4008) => 2.3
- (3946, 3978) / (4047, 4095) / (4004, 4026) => -4.1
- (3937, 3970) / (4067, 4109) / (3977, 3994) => -4.4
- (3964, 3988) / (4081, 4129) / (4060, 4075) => -2.2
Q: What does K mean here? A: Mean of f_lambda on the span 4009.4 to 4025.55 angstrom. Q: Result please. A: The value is 173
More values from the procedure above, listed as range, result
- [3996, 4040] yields 171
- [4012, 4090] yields 177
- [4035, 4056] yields 185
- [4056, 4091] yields 175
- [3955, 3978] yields 98.6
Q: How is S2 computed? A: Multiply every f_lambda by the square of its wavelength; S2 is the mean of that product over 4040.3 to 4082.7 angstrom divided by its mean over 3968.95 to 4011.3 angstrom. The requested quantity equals 1.27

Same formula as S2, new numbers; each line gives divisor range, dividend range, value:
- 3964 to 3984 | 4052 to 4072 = 1.94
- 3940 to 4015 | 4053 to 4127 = 1.38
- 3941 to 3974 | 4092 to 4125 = 1.78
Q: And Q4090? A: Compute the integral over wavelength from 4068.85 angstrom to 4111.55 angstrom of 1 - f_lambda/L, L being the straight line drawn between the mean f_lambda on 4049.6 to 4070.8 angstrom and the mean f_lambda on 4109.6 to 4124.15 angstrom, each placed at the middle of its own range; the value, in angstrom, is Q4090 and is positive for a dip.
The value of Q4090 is 5.2 angstrom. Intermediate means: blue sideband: 189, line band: 171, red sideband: 199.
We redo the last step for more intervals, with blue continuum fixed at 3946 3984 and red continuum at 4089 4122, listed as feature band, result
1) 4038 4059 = -4.0 angstrom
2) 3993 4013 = -4.7 angstrom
